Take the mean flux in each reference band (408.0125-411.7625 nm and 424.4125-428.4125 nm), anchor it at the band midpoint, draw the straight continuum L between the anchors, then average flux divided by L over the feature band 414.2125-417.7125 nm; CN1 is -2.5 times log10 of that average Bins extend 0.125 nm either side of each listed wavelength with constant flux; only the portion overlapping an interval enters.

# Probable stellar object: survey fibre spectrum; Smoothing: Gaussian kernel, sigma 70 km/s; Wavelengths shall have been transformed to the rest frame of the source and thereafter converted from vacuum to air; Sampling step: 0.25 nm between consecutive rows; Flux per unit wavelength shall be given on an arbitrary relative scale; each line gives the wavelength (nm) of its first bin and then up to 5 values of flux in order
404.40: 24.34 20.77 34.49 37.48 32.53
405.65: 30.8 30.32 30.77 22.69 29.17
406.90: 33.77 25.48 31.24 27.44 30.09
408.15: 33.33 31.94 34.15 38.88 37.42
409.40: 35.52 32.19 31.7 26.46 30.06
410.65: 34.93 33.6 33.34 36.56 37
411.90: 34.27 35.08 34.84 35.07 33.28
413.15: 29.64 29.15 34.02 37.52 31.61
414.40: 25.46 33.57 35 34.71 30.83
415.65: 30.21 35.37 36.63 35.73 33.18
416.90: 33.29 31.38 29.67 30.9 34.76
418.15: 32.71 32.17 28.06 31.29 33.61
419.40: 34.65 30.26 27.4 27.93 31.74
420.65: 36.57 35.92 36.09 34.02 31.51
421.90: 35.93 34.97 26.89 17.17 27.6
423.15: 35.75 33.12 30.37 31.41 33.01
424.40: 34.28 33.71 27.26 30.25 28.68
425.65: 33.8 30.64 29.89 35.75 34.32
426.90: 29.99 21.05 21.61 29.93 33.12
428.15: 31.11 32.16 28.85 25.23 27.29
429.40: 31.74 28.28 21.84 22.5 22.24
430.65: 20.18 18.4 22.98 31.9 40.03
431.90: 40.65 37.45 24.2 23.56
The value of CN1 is 0.00 mag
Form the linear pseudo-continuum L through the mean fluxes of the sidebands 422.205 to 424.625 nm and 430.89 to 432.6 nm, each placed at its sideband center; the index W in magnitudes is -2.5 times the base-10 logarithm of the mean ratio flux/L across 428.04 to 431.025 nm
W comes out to 0.200 mag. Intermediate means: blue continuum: 30.3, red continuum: 31.3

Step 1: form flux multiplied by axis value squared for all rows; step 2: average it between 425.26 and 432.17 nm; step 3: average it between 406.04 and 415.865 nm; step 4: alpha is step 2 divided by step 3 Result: 0.97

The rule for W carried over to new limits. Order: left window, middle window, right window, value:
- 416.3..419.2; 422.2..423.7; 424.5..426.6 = 0.11 mag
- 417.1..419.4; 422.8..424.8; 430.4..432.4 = -0.06 mag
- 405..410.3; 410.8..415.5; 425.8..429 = -0.08 mag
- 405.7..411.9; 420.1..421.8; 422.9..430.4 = -0.11 mag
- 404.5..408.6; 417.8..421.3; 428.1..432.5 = -0.12 mag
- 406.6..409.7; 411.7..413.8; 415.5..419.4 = -0.03 mag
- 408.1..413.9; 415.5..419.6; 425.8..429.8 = -0.02 mag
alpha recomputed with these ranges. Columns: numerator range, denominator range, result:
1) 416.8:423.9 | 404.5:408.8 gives 1.11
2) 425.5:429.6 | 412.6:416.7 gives 0.96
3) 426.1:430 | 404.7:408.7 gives 1.04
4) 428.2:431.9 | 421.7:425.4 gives 0.91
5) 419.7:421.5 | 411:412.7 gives 0.97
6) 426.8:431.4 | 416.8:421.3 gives 0.85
